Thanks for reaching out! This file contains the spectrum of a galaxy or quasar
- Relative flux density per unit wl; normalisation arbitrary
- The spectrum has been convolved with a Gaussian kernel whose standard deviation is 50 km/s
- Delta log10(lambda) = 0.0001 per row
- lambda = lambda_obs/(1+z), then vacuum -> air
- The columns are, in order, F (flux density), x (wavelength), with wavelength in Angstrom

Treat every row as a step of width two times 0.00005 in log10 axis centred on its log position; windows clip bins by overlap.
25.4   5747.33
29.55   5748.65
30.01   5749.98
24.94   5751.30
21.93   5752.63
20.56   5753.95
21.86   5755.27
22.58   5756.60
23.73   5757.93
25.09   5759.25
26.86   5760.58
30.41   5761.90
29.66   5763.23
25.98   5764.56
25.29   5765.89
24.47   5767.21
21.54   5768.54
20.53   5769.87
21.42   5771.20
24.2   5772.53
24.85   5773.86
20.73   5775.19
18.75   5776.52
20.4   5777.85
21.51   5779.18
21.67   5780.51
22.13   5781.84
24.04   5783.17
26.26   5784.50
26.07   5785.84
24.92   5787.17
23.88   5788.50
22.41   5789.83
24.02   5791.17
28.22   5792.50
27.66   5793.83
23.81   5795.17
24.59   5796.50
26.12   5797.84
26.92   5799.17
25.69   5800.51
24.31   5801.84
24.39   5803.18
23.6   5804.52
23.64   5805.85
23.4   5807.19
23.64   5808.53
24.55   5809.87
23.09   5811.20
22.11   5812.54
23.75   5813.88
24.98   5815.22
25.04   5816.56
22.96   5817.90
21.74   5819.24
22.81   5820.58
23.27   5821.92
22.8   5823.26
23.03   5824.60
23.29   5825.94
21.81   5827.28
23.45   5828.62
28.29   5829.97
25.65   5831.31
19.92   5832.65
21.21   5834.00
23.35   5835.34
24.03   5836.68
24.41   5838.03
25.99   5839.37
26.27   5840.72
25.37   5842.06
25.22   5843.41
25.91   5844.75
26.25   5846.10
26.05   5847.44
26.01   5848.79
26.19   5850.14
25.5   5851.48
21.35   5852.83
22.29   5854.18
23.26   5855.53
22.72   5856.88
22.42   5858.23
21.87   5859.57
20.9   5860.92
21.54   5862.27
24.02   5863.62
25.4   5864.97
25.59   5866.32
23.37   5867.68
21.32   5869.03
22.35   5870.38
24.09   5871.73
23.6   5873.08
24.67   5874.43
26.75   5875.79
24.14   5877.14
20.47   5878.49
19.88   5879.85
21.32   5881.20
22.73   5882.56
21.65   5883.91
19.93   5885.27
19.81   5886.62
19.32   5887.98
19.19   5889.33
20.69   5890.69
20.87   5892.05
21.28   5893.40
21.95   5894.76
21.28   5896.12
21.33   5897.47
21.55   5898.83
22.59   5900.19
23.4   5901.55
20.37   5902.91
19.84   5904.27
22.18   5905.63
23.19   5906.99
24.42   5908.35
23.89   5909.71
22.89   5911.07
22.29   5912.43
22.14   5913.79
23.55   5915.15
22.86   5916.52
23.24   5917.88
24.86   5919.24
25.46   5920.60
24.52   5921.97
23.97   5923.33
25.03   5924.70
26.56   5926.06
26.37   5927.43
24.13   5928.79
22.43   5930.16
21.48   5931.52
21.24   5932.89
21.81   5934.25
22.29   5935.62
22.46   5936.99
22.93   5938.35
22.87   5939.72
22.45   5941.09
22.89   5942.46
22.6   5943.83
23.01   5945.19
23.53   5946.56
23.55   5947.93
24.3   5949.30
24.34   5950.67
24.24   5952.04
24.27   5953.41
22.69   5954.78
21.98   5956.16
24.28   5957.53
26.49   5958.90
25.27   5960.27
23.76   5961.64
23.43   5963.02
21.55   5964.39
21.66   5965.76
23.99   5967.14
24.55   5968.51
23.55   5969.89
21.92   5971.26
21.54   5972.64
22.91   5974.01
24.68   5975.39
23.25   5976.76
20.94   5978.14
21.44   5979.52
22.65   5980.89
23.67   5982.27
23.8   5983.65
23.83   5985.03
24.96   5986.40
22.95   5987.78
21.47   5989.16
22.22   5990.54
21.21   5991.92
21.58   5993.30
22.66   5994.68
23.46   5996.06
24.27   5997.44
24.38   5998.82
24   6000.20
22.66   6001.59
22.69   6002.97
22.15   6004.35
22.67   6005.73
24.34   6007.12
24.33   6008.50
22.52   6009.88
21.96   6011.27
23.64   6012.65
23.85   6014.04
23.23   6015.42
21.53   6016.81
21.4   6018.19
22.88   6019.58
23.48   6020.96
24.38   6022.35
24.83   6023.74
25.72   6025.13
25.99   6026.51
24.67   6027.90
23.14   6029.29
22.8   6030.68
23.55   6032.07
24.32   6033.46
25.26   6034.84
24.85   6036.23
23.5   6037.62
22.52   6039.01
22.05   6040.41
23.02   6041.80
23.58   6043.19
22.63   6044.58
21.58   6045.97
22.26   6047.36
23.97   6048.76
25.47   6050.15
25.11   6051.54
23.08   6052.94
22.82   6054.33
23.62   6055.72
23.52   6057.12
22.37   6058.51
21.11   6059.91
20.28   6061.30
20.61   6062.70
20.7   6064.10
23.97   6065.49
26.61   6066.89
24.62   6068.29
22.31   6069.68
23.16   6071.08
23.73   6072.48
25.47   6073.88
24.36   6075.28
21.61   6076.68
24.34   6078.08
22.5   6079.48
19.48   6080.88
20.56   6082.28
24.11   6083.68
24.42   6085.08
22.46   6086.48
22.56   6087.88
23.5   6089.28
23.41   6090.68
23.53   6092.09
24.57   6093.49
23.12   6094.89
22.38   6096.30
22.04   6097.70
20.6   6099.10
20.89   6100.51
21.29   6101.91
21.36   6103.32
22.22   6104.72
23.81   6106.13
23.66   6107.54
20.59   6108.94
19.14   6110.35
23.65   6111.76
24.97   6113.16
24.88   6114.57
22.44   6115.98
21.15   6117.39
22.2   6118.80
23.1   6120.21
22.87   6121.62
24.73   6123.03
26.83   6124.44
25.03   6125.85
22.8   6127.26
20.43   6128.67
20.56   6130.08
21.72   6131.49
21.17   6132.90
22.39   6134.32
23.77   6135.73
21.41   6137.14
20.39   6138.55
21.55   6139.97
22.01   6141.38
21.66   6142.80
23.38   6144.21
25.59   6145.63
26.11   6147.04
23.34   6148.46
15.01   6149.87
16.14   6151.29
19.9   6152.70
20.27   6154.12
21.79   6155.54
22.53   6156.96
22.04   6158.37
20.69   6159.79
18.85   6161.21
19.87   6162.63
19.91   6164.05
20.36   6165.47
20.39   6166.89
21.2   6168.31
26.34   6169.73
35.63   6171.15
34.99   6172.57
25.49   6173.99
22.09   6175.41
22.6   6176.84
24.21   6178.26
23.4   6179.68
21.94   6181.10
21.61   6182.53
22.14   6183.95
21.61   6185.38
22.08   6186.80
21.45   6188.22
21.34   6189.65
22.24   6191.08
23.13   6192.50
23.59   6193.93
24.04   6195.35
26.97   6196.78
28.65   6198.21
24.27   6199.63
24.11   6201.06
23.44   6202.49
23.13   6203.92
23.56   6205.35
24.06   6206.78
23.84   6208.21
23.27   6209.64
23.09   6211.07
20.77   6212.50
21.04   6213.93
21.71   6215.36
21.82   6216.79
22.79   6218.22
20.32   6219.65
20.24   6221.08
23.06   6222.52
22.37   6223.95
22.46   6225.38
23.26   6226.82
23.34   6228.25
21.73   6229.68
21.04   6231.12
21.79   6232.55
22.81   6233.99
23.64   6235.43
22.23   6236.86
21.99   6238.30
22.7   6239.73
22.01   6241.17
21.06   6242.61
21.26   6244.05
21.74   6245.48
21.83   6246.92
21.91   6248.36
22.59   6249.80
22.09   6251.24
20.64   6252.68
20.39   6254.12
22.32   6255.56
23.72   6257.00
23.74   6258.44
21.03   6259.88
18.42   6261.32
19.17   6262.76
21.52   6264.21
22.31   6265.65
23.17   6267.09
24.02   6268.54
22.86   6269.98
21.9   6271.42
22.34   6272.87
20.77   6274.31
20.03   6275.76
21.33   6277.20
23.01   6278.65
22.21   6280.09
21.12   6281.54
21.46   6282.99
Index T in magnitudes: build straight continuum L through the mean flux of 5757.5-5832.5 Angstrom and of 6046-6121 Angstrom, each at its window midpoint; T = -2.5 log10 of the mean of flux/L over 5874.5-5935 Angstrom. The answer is 0.05 mag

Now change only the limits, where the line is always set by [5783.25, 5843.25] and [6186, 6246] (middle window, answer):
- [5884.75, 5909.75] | 0.122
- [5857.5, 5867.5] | 0.043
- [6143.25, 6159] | 0.072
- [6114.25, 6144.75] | 0.024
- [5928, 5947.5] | 0.054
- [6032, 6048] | 0.005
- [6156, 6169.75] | 0.096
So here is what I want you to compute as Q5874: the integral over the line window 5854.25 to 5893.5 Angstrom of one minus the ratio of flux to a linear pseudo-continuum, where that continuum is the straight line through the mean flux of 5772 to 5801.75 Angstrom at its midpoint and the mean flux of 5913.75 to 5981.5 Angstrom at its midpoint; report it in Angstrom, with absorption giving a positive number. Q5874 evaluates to 2.4 Angstrom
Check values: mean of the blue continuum 24.1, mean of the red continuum 23.4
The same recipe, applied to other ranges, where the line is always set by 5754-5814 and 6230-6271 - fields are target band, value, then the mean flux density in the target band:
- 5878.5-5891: 1.6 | 20.5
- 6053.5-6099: -0.4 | 22.9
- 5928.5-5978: 0.3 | 23.1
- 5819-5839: 0.4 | 23.3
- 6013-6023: 0.0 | 23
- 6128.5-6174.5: 0.1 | 22.3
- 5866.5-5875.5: 0.1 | 23.5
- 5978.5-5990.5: 0.1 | 23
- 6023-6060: -1.2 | 23.6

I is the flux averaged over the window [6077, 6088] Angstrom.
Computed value 22.5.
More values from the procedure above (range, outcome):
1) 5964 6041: 23.2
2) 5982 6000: 23.1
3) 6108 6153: 22.2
